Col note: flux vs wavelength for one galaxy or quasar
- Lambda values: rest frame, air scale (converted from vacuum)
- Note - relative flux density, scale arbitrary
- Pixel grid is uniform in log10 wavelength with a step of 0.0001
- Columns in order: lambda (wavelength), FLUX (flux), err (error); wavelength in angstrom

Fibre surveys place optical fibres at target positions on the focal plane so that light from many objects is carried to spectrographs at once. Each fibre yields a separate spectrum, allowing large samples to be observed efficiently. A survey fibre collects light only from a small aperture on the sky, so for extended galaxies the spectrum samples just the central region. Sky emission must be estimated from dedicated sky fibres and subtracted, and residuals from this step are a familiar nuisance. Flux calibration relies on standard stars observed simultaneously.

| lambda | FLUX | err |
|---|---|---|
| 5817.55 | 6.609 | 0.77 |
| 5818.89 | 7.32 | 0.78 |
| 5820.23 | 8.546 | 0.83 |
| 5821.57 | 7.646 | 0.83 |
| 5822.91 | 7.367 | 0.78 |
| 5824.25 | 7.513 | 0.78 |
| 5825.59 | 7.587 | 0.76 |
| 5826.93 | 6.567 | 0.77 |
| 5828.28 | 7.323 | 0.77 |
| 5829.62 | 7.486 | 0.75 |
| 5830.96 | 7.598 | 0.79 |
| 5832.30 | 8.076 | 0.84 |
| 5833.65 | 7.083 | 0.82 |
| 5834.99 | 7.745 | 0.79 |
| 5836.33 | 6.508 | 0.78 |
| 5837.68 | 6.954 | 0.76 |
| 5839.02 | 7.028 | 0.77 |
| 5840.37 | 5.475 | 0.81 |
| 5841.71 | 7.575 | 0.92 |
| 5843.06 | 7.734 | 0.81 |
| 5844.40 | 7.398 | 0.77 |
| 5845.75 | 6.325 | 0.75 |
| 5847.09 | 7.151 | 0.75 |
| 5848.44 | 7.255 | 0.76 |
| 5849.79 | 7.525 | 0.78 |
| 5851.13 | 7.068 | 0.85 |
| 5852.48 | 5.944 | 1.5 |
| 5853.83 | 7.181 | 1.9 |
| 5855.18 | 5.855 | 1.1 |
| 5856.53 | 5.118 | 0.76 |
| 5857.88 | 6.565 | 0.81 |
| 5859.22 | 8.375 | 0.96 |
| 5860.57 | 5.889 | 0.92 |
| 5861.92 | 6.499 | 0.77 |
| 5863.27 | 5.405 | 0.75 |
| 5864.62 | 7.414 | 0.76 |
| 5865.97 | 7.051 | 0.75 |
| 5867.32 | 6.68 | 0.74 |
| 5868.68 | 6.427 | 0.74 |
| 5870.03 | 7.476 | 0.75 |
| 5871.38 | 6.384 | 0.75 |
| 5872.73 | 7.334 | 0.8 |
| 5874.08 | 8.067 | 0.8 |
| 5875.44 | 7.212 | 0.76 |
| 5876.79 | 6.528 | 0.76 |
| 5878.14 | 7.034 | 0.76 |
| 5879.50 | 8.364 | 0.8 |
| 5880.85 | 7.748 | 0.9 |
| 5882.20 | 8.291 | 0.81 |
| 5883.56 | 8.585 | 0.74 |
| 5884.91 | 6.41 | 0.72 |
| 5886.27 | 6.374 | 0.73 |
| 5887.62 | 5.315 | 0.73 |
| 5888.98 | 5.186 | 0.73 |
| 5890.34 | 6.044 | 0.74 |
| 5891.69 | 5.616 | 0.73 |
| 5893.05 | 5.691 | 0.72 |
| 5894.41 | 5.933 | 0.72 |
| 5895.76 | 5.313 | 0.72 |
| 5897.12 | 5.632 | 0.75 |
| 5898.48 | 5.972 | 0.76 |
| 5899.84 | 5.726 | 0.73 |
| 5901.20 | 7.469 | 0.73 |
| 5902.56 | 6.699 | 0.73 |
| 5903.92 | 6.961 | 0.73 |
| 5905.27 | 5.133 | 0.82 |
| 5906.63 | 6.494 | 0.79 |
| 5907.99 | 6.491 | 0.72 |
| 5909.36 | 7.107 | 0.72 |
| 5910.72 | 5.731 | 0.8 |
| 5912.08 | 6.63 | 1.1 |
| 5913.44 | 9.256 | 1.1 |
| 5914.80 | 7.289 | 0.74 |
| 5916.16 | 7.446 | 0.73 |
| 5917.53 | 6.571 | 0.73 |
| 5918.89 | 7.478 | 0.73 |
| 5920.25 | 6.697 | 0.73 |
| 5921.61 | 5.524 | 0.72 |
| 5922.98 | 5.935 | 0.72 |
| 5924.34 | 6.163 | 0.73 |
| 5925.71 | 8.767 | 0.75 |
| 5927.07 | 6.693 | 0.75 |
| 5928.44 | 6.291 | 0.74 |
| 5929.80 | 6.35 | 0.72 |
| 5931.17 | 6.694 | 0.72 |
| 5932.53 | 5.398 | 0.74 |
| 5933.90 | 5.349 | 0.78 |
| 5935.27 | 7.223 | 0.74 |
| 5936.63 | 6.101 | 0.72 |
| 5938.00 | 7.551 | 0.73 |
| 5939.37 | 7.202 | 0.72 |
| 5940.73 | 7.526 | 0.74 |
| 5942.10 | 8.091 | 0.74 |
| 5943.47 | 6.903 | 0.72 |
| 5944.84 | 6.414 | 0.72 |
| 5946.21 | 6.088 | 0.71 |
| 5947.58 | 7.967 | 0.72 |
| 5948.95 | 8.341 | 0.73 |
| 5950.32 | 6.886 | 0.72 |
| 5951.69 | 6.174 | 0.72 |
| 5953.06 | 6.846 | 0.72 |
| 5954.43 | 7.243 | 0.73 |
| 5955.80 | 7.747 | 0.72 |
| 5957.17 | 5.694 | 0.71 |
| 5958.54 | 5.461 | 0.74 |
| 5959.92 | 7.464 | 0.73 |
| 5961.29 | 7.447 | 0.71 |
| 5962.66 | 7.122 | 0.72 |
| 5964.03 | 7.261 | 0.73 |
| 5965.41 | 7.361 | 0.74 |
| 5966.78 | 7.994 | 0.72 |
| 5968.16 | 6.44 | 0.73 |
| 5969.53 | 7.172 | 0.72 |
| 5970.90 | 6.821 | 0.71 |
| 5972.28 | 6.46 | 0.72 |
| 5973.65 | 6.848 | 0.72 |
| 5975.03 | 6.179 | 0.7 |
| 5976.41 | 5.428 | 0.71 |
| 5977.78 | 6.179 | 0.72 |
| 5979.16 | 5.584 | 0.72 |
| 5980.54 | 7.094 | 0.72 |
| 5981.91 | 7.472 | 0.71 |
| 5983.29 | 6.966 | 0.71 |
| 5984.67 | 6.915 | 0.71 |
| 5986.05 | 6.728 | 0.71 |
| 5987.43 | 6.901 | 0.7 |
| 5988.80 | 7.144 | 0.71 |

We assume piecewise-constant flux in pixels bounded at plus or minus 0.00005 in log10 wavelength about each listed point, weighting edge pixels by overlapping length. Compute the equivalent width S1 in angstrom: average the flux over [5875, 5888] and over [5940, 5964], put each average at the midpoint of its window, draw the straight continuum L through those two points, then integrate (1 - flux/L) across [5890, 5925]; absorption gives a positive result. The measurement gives 3.6 angstrom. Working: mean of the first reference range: 7.23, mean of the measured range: 6.43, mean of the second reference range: 7.03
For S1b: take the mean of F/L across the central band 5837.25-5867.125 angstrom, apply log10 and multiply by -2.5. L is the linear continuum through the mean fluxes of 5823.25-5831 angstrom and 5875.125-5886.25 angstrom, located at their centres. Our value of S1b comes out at 0.10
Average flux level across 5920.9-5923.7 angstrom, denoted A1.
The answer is 5.75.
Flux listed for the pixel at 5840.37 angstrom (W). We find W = 5.475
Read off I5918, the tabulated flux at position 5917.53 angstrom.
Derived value 6.571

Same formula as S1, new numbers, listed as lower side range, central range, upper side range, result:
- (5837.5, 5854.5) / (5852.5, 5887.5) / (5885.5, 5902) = -2.9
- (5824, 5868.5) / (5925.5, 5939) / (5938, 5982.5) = 0.7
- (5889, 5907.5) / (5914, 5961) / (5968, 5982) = -4.2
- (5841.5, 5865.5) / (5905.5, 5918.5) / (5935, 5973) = 0.0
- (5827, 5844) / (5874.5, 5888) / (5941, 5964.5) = -0.2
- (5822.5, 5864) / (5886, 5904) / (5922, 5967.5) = 2.5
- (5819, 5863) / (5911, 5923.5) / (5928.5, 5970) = 0.0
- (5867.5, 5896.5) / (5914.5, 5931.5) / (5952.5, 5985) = 0.0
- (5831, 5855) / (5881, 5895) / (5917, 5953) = 1.1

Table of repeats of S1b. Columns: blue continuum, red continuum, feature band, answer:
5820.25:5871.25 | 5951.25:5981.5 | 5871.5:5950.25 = 0.02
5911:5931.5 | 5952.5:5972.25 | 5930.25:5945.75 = 0.03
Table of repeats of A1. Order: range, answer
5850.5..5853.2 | 6.5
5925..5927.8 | 7.68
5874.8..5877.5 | 6.88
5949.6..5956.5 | 6.99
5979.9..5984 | 7.18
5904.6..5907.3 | 5.81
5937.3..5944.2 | 7.44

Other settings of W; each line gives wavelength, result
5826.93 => 6.567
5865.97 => 7.051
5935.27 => 7.223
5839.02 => 7.028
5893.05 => 5.691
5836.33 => 6.508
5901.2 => 7.469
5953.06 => 6.846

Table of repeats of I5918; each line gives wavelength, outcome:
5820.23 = 8.546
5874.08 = 8.067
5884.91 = 6.41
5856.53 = 5.118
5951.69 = 6.174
